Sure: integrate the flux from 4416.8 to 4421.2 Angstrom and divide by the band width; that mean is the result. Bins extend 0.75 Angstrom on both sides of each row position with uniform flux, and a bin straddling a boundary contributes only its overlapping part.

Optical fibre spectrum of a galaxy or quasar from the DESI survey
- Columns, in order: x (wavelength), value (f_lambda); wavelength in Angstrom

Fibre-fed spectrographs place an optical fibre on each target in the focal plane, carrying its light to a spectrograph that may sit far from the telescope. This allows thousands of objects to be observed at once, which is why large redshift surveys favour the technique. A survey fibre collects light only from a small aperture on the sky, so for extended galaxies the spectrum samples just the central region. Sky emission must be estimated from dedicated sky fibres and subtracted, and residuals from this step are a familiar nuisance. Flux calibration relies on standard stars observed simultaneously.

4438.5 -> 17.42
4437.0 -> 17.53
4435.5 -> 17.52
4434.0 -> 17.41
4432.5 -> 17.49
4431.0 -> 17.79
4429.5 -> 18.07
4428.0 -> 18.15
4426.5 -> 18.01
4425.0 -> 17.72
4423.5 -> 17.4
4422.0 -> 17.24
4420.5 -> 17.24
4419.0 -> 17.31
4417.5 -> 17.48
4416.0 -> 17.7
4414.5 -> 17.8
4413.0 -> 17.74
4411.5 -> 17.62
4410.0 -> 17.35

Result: 17.3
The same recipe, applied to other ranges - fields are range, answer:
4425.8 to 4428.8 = 18.1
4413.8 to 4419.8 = 17.6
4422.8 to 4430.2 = 17.9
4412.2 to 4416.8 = 17.7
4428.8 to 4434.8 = 17.7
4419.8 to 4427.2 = 17.5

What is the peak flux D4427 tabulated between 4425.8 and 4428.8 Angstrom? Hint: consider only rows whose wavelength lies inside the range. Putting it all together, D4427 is 18.15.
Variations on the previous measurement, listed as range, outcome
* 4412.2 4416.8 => 17.8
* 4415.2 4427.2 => 18.01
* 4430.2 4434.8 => 17.79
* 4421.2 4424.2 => 17.4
